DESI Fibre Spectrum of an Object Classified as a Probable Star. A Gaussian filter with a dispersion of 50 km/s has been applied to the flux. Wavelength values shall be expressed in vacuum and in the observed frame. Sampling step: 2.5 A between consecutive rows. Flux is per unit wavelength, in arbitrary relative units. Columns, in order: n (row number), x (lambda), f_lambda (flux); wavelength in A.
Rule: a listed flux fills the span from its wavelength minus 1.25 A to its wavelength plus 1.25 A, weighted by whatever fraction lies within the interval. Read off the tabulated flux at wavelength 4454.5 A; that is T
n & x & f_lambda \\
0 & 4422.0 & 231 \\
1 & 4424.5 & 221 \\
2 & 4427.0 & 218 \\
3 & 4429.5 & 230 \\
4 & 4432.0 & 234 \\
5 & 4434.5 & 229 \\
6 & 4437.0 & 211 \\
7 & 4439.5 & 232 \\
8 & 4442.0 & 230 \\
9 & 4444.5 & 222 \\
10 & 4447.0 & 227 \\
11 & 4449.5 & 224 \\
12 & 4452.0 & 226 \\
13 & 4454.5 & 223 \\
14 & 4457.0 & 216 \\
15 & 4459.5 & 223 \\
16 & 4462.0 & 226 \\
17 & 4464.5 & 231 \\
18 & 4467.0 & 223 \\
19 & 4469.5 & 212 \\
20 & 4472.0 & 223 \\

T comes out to 223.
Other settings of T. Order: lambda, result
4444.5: 222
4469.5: 212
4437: 211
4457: 216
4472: 223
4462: 226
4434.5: 229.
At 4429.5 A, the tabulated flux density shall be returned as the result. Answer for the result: 230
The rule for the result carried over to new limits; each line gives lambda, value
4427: 218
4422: 231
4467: 223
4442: 230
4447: 227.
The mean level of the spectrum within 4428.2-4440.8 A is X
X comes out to 227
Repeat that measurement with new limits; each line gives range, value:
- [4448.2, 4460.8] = 222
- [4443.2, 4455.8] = 224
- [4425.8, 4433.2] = 227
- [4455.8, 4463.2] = 222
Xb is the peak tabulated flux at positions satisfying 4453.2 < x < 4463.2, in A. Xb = 226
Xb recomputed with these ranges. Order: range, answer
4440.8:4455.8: 230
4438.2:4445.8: 232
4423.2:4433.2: 234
